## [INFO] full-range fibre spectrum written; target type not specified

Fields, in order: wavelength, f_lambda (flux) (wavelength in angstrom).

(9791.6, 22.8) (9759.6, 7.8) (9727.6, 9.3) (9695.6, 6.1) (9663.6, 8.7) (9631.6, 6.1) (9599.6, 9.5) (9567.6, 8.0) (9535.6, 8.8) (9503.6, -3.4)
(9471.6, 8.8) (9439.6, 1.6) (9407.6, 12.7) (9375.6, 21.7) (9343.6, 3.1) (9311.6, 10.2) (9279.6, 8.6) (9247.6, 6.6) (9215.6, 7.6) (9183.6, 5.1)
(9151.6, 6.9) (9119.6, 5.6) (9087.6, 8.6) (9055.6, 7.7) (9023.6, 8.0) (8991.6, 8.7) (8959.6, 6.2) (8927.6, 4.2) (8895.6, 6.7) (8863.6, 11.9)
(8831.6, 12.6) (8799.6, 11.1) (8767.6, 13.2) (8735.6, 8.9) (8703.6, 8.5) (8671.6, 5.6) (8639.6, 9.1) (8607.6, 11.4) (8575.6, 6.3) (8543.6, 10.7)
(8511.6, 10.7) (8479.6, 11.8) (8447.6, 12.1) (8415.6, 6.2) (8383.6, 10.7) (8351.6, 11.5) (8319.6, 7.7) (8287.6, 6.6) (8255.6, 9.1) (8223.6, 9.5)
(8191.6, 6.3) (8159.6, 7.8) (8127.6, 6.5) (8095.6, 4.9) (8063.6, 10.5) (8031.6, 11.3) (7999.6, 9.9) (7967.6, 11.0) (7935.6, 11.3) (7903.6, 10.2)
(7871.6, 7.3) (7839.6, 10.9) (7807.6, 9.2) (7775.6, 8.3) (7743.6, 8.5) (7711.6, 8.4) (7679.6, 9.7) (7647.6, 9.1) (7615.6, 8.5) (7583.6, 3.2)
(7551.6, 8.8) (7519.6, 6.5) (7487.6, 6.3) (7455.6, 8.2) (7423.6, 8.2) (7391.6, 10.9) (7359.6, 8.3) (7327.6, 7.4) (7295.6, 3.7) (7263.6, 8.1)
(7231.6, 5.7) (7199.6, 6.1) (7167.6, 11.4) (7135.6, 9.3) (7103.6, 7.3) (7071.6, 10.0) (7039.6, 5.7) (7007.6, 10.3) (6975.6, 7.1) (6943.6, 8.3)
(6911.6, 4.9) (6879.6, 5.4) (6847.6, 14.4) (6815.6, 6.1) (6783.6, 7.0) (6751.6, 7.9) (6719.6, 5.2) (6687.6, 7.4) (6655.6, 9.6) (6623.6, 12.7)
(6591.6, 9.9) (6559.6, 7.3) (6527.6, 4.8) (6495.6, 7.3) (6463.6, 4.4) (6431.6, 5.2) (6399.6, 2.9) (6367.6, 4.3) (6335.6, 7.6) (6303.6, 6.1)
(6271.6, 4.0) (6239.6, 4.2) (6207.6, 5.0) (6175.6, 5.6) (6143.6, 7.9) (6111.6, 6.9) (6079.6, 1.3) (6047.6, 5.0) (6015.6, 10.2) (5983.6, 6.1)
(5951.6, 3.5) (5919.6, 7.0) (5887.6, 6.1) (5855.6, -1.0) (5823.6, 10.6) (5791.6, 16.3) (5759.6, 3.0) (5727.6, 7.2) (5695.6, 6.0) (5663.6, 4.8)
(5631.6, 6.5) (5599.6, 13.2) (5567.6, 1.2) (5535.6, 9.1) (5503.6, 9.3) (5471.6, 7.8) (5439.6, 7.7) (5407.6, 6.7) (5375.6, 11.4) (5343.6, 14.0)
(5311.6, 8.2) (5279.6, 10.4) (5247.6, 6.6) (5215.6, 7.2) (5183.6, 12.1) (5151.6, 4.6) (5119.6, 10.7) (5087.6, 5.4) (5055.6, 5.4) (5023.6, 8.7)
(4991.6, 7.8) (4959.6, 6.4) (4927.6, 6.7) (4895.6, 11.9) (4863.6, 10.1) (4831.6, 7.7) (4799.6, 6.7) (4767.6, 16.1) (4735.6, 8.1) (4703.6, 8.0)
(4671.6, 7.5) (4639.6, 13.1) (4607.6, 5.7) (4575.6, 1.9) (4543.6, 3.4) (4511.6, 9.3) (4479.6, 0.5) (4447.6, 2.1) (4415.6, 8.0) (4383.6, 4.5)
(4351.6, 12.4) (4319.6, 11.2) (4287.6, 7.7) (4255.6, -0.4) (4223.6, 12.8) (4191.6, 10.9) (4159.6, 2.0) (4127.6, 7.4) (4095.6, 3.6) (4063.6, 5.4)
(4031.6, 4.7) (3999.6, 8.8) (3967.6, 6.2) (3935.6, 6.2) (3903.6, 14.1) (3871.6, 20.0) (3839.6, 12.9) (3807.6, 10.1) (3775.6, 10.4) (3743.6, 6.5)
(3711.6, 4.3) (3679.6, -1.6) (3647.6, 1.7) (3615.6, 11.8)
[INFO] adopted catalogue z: 0.772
